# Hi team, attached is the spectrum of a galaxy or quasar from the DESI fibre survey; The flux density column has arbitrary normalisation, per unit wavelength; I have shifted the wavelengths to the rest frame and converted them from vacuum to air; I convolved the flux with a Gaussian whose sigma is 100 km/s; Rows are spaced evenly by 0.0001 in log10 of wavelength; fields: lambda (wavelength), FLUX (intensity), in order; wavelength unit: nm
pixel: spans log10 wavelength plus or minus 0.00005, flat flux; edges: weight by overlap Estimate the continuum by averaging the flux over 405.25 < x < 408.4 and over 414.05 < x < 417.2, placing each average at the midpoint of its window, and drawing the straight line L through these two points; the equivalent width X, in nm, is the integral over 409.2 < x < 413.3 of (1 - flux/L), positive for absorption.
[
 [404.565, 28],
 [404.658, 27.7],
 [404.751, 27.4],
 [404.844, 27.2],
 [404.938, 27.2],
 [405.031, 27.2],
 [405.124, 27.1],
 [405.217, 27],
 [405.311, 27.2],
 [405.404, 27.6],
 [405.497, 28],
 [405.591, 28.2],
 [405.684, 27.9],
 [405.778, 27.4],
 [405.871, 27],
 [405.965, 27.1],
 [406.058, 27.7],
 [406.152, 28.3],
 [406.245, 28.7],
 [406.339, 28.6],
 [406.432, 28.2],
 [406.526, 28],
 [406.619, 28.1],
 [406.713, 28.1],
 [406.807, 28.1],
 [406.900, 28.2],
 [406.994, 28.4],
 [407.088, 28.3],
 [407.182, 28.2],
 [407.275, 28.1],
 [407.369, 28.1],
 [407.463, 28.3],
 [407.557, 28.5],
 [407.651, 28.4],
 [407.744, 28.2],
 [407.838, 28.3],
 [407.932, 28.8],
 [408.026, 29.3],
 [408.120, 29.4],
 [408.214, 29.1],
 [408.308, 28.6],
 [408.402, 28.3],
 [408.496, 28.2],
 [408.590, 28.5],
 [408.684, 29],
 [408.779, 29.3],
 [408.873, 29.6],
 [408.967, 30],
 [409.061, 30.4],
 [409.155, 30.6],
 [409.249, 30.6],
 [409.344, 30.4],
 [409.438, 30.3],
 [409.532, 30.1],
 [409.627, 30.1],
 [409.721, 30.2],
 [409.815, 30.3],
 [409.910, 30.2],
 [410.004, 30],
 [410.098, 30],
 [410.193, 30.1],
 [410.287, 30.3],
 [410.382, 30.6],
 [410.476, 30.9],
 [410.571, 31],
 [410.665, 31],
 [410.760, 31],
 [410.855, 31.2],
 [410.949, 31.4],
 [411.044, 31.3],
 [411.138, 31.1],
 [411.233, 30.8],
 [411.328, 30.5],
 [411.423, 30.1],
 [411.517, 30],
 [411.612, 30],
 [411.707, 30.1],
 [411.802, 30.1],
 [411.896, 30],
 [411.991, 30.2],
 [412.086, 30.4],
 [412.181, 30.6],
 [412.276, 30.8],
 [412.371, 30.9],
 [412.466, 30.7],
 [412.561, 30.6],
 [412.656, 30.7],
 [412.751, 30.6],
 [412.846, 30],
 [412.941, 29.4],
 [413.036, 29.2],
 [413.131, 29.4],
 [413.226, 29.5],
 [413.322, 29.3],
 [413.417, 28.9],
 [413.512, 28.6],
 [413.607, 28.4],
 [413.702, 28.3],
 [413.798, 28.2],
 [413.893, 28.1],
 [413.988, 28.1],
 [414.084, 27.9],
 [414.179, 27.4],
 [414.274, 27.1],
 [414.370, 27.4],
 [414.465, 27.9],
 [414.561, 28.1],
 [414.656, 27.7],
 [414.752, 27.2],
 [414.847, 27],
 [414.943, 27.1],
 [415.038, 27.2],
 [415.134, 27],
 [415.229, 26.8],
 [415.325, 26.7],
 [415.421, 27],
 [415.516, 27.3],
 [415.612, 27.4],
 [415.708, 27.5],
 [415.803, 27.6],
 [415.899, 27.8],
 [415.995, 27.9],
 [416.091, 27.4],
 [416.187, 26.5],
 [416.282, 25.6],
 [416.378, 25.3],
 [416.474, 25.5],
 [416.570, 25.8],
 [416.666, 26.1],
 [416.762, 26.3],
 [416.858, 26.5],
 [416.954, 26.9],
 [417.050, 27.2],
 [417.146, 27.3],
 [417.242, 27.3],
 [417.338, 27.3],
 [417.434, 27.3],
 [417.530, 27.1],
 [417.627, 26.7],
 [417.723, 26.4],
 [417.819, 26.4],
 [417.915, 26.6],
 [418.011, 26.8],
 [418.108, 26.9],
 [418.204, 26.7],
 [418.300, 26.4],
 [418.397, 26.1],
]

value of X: -0.41 nm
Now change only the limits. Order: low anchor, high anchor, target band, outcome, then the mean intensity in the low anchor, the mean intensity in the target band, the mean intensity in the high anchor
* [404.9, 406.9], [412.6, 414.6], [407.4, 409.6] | -0.09 nm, 27.8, 29.2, 28.7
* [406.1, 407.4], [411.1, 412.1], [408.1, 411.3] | -0.07 nm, 28.2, 30.1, 30.3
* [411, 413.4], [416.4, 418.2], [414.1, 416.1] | 0.06 nm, 30.2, 27.4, 26.7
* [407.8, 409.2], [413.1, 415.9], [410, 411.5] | -0.11 nm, 29.2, 30.7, 27.8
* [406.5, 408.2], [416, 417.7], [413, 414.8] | -0.07 nm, 28.4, 28.2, 26.6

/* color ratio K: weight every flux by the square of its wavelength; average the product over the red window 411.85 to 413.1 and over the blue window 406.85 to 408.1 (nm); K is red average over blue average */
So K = 1.1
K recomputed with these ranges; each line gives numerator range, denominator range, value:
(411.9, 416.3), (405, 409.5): 1.03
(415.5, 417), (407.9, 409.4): 0.94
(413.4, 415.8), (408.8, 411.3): 0.92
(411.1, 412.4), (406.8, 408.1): 1.09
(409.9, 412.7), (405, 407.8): 1.12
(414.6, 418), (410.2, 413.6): 0.91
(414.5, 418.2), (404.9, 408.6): 1.00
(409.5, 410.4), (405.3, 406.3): 1.11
